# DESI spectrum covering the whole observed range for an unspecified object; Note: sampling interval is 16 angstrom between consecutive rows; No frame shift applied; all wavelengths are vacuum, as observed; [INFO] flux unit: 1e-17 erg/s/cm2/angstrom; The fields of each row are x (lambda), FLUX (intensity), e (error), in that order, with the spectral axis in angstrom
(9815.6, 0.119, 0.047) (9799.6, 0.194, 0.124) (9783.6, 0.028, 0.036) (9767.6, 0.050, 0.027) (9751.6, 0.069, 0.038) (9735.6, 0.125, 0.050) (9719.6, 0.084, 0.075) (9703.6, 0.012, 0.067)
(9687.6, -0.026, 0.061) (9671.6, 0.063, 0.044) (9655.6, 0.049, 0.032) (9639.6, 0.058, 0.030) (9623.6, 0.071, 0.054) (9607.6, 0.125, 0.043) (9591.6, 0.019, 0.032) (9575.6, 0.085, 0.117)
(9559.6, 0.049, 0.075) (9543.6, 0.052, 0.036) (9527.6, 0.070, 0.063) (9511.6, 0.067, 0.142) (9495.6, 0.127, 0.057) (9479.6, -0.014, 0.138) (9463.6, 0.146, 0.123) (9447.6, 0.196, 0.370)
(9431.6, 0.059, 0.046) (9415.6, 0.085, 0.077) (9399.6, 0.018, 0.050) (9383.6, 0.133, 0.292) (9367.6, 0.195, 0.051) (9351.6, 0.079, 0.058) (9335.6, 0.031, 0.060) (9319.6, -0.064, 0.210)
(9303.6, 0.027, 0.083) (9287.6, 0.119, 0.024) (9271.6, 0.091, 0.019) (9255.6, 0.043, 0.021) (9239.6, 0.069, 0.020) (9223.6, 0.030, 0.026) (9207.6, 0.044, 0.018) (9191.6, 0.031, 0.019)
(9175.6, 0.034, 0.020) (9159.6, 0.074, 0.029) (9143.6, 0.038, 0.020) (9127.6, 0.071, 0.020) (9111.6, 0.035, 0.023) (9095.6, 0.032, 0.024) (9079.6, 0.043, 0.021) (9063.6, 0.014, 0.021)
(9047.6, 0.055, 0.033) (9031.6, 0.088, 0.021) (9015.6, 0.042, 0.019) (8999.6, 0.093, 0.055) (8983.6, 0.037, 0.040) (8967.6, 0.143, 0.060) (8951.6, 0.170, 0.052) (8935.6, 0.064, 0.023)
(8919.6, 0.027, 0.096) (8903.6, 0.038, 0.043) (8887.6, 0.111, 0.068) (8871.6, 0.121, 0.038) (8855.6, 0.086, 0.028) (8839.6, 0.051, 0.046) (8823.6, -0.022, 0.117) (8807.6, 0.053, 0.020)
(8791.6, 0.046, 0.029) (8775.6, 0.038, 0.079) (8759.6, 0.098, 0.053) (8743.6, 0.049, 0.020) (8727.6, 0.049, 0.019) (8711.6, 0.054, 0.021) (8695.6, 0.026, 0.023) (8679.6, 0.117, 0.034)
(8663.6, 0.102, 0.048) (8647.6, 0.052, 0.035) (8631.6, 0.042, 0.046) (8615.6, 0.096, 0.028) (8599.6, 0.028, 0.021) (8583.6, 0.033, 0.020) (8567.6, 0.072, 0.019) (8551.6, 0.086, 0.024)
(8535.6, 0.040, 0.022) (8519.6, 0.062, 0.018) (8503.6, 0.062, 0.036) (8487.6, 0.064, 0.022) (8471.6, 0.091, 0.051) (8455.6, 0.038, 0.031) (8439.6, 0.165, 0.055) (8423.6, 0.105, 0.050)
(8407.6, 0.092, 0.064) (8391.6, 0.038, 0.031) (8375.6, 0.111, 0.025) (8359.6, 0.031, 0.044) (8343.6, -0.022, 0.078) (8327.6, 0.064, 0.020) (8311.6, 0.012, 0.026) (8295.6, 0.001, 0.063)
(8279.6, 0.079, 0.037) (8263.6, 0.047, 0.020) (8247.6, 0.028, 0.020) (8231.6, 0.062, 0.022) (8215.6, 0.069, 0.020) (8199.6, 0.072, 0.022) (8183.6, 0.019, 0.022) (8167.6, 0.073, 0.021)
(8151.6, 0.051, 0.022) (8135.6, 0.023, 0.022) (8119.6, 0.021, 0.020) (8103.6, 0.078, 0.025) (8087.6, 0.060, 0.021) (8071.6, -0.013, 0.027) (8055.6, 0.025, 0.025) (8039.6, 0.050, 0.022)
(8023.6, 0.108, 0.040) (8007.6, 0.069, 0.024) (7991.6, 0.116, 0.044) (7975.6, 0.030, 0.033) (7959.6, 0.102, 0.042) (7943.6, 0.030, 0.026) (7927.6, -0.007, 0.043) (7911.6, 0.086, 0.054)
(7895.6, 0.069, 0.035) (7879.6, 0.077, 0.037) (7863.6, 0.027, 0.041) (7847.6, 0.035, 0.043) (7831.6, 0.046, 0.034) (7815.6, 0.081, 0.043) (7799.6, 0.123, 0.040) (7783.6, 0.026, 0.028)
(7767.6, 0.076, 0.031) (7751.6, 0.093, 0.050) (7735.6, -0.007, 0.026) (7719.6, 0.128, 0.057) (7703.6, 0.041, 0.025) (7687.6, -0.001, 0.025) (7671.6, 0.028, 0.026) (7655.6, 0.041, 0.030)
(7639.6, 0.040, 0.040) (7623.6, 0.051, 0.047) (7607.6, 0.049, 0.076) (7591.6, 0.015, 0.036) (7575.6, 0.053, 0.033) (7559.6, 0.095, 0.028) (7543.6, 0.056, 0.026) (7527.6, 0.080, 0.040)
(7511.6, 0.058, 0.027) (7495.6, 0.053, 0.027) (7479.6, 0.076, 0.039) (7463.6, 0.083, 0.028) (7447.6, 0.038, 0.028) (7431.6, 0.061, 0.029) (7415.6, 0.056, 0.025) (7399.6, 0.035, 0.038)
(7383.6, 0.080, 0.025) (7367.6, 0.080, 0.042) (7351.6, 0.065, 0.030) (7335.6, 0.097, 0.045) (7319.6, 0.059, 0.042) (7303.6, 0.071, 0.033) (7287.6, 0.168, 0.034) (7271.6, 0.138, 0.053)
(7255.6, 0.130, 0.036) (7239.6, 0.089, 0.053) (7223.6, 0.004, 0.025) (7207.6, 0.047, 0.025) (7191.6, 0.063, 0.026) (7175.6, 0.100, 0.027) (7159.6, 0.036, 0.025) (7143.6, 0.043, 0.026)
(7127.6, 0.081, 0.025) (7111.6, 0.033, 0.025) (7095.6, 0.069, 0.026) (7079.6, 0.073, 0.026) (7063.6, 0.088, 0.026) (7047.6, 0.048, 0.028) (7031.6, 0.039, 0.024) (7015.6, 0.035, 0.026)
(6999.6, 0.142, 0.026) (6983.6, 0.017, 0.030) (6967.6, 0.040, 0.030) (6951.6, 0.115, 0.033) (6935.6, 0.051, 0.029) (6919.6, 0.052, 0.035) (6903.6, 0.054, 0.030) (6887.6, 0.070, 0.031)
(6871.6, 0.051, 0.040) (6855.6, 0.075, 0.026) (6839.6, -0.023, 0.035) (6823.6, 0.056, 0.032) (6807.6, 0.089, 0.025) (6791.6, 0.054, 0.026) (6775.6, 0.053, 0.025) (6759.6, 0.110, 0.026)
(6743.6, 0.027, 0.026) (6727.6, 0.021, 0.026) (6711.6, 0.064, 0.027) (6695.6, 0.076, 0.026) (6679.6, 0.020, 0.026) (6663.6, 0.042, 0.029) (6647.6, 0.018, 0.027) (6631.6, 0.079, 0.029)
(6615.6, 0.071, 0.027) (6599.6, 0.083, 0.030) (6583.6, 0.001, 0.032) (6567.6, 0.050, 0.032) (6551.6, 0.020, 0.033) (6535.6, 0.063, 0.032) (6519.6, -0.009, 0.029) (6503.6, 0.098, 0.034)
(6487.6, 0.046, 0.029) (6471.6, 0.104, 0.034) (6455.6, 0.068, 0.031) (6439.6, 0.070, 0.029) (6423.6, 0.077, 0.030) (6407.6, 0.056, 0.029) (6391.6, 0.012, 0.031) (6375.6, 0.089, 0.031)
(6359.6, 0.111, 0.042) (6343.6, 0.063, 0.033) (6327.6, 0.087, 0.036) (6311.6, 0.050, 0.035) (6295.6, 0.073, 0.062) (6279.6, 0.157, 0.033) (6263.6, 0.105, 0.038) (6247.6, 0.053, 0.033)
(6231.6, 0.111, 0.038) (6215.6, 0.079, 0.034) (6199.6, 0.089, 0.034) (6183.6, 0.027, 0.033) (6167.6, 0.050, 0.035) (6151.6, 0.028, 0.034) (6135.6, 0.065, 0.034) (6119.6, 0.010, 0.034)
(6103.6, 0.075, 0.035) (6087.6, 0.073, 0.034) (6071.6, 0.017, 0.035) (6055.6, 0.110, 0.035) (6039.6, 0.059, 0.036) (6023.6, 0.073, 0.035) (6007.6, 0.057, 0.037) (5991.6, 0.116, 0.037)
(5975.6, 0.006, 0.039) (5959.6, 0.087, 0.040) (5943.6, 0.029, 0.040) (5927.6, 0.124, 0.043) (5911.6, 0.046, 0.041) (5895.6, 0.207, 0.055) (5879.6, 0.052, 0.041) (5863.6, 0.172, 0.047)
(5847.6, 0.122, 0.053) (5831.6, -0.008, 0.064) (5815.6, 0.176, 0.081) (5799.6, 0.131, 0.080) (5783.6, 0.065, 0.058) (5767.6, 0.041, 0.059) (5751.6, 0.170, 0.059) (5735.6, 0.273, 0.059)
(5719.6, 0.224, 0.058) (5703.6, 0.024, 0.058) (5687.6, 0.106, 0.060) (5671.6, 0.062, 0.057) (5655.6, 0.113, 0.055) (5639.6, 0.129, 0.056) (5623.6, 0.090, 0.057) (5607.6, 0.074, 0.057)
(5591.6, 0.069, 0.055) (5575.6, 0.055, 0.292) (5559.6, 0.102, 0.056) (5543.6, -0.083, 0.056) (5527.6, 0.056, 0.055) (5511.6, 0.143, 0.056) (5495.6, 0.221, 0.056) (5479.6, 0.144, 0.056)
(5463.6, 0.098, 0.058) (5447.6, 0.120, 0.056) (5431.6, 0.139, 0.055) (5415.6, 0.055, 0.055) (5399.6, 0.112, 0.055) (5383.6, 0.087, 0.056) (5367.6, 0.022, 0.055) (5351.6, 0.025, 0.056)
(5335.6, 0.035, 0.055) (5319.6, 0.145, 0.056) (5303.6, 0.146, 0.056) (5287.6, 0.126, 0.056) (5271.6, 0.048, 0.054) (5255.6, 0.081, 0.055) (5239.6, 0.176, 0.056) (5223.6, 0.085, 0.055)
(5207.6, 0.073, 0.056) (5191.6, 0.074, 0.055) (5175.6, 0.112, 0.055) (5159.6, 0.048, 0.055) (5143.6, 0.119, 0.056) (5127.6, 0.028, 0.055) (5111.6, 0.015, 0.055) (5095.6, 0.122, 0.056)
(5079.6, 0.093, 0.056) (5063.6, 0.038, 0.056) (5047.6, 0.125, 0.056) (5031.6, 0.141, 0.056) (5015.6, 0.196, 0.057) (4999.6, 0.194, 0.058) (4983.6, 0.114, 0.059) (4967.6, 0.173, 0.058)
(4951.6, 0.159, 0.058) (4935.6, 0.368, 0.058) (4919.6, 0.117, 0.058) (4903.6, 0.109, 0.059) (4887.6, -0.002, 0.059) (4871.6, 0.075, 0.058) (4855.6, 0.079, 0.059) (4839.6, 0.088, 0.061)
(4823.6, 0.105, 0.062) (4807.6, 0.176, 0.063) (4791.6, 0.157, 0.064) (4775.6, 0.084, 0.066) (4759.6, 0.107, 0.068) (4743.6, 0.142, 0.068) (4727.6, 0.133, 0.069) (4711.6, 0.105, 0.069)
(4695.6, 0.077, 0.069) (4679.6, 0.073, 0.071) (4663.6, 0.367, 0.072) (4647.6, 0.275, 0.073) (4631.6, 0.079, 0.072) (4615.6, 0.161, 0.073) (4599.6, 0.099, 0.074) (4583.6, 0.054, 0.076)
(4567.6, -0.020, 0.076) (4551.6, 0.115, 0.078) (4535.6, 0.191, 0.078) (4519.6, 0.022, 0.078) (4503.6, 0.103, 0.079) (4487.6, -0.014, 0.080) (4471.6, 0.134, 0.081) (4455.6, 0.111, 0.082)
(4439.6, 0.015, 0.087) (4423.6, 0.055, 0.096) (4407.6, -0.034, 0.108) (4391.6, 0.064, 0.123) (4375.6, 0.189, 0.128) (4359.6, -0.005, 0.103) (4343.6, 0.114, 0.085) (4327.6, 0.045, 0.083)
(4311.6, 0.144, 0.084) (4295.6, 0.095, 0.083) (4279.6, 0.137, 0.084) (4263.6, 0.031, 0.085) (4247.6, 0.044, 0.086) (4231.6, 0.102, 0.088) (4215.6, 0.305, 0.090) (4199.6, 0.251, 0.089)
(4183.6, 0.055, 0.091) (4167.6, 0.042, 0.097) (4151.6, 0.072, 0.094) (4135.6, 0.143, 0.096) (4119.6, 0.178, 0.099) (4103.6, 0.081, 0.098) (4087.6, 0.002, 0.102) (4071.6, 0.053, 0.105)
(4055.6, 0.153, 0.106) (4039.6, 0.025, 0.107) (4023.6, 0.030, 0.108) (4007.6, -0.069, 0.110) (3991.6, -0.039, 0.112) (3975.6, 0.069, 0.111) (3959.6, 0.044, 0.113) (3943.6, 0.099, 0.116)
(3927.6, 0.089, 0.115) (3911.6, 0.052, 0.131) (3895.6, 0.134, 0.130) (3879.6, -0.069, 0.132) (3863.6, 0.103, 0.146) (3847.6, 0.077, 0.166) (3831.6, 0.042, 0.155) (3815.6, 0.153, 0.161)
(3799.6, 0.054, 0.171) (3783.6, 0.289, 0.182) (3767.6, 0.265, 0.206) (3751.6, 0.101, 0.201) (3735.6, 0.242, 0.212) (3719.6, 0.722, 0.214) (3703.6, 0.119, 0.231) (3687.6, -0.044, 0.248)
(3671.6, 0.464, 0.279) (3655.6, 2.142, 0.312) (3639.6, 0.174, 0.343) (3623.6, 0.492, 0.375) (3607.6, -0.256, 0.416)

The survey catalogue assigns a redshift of 2.01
